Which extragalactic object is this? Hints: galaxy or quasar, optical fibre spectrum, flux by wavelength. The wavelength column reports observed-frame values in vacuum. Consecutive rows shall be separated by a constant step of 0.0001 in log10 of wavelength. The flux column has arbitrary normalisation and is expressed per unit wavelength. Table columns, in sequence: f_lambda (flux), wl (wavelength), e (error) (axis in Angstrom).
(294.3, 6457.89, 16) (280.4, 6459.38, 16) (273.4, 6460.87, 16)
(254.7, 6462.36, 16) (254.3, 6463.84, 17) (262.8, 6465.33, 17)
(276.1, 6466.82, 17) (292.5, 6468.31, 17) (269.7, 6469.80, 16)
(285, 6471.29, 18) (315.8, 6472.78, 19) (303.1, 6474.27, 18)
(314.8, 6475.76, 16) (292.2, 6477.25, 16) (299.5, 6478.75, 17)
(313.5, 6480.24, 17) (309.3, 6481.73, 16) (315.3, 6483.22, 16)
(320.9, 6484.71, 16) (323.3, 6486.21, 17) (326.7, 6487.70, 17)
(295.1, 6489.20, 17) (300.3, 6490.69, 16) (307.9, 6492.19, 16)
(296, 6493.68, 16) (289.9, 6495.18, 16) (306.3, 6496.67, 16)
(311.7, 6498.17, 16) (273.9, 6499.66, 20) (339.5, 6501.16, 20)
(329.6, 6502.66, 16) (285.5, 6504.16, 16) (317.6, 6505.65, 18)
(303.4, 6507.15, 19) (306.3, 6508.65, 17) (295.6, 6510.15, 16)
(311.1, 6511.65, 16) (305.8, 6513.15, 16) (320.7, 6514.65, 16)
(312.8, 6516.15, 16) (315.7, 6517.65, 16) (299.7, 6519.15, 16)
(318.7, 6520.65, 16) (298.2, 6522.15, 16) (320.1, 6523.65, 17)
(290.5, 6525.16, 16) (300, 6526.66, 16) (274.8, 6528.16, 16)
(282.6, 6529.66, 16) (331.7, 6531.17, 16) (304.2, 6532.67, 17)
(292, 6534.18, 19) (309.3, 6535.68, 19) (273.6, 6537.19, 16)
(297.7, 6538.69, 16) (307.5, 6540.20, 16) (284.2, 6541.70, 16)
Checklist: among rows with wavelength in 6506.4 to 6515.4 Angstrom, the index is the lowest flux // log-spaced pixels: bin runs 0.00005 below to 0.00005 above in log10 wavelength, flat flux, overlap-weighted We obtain 295.6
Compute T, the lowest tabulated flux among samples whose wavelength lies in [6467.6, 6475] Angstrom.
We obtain 269.7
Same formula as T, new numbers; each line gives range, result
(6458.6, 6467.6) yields 254.3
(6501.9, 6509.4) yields 285.5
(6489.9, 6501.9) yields 273.9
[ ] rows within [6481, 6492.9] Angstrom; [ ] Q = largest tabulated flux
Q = 326.7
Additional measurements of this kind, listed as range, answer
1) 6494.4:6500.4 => 311.7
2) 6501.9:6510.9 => 329.6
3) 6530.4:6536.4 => 331.7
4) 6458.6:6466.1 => 280.4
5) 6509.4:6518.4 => 320.7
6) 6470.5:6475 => 315.8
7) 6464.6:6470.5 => 292.5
